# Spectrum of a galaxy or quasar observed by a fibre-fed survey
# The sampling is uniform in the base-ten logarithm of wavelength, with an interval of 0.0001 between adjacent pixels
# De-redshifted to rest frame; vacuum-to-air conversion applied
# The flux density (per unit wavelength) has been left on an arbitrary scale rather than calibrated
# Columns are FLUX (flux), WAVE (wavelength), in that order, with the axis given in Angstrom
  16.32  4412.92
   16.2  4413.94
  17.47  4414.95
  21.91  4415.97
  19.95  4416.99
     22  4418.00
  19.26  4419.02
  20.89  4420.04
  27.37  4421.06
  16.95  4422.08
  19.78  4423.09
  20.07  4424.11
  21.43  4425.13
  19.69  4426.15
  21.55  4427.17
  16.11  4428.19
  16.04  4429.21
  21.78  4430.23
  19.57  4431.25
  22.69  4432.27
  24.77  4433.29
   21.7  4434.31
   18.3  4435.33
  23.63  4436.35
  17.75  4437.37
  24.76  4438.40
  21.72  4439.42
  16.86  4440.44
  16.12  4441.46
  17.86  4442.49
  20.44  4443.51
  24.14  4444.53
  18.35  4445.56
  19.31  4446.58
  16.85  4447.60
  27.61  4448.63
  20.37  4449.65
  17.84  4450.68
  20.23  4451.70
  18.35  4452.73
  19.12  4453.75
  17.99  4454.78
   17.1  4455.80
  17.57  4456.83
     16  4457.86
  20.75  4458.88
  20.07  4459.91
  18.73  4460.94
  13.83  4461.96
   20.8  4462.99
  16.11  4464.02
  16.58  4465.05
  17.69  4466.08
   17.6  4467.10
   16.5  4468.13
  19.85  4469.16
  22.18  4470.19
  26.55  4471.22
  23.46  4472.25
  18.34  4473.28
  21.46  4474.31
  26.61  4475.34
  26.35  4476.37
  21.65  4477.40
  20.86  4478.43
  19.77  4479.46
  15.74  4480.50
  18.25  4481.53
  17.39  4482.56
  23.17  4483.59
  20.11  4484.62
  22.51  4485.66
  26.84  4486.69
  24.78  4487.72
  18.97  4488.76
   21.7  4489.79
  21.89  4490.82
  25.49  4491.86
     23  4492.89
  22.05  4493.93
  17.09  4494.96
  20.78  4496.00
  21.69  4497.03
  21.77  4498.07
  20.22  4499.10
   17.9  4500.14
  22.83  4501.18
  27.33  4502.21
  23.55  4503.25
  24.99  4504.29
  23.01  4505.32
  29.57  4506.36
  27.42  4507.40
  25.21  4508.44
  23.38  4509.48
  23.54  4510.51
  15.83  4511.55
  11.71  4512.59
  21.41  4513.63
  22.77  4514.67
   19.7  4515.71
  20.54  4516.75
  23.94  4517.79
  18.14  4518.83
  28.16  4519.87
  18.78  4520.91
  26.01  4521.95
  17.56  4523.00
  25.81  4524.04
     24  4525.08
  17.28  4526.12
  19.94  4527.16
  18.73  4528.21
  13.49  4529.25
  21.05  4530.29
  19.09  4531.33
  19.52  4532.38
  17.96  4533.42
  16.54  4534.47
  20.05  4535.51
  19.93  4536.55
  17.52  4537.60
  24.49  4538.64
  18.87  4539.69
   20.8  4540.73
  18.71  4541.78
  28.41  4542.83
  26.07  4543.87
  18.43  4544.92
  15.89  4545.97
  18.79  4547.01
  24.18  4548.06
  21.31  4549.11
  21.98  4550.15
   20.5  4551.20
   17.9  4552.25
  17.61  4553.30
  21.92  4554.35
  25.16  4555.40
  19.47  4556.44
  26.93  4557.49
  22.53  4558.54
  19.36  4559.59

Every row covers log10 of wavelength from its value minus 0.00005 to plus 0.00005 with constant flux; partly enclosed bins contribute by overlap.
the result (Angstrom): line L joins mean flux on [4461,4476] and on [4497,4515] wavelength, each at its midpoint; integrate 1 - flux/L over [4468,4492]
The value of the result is -1.2 Angstrom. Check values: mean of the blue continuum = 19.9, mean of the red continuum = 22.5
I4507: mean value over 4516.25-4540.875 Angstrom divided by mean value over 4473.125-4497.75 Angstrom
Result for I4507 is 0.94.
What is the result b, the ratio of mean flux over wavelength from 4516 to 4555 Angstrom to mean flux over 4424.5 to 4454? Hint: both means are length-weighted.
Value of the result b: 1.02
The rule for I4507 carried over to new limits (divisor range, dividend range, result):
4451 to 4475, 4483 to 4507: 1.19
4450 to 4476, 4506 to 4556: 1.08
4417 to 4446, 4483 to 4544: 1.06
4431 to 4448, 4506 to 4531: 1.05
